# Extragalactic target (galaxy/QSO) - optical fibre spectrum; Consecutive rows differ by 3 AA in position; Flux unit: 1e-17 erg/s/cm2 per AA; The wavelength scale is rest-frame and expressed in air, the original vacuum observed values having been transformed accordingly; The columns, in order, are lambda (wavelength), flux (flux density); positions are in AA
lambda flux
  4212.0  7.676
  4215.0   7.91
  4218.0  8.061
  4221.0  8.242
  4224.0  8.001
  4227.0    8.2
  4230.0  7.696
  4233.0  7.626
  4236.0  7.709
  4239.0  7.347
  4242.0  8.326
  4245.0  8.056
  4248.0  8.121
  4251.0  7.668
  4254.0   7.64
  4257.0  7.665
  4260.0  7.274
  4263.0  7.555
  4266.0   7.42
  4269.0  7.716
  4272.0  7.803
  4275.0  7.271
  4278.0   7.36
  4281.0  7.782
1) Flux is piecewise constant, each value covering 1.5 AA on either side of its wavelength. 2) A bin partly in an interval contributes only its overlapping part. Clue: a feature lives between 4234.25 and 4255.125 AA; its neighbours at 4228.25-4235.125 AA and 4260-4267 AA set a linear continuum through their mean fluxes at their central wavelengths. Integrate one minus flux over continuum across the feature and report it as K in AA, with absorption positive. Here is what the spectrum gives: -0.7 AA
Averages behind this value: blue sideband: 7.68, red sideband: 7.45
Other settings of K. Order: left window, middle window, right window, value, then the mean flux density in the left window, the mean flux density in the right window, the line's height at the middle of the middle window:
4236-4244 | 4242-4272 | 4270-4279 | -0.2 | 7.83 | 7.5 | 7.66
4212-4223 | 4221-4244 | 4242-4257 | 0.2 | 8.01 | 7.9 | 7.96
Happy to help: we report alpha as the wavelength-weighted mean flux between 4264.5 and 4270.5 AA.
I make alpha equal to 7.57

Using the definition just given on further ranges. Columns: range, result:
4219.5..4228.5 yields 8.15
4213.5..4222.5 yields 8.07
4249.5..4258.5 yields 7.66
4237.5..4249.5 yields 7.96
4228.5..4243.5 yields 7.74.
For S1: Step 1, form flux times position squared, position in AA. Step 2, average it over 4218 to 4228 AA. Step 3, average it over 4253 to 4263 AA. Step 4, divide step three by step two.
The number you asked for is 0.94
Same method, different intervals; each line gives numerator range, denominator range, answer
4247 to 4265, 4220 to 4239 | 0.98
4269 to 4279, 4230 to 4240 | 1.01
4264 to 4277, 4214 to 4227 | 0.96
